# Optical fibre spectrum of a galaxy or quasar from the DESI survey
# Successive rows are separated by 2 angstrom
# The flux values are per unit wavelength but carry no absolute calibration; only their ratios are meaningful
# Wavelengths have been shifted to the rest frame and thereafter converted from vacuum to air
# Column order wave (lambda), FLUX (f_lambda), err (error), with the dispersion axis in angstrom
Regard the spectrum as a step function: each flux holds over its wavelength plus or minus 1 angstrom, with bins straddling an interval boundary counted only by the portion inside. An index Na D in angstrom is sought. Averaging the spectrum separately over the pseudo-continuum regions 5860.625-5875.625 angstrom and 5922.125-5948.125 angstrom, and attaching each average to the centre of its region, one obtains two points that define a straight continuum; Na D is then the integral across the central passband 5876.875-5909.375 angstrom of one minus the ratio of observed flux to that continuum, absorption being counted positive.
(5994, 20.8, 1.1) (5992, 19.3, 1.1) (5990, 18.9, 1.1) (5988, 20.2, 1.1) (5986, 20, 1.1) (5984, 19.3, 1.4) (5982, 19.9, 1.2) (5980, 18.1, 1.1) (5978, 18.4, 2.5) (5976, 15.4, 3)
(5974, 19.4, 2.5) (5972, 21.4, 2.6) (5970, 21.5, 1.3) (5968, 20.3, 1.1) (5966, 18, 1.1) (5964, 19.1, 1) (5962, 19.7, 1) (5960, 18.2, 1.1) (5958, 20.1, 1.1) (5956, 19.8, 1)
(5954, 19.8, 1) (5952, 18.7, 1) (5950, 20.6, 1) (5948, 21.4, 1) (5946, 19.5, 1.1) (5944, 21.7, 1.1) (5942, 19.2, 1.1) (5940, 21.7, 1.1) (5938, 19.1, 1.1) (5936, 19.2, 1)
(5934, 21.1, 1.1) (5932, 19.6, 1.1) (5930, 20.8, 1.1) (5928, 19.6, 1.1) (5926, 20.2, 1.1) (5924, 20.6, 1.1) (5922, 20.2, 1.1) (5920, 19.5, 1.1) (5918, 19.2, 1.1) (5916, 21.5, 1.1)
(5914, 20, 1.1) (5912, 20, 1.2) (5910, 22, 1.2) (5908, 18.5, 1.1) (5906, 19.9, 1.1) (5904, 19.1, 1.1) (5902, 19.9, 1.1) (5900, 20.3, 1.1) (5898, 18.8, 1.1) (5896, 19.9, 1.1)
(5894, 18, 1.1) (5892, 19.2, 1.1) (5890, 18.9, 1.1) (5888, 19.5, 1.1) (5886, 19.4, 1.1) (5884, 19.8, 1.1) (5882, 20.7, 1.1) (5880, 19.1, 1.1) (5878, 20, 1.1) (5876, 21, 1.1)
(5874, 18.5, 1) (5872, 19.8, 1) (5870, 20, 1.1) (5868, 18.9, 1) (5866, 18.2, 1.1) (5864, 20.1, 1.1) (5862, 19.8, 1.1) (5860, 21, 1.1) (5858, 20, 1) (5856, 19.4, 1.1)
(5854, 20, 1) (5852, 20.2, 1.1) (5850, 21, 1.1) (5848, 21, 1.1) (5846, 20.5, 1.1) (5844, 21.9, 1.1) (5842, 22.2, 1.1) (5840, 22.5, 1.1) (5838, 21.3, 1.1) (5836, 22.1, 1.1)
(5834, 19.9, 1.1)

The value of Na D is 0.4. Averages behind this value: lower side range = 19.4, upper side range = 20.2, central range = 19.5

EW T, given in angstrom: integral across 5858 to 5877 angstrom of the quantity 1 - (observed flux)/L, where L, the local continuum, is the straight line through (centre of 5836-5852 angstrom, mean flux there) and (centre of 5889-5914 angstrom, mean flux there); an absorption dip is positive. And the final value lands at 0.9 angstrom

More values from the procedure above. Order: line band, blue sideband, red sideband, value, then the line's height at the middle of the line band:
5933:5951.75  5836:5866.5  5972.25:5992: -0.8 angstrom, 19.5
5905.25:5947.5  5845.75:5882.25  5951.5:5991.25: -1.3 angstrom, 19.6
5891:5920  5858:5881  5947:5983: -0.2 angstrom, 19.6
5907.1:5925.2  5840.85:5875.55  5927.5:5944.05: 0.0 angstrom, 20.2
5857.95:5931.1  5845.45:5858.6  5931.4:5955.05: 1.6 angstrom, 20.2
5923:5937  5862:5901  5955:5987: -0.6 angstrom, 19.4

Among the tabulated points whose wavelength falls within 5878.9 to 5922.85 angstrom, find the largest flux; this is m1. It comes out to 22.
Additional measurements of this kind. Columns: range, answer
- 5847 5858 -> 21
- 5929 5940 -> 21.7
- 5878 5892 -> 20.7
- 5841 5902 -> 22.2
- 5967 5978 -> 21.5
